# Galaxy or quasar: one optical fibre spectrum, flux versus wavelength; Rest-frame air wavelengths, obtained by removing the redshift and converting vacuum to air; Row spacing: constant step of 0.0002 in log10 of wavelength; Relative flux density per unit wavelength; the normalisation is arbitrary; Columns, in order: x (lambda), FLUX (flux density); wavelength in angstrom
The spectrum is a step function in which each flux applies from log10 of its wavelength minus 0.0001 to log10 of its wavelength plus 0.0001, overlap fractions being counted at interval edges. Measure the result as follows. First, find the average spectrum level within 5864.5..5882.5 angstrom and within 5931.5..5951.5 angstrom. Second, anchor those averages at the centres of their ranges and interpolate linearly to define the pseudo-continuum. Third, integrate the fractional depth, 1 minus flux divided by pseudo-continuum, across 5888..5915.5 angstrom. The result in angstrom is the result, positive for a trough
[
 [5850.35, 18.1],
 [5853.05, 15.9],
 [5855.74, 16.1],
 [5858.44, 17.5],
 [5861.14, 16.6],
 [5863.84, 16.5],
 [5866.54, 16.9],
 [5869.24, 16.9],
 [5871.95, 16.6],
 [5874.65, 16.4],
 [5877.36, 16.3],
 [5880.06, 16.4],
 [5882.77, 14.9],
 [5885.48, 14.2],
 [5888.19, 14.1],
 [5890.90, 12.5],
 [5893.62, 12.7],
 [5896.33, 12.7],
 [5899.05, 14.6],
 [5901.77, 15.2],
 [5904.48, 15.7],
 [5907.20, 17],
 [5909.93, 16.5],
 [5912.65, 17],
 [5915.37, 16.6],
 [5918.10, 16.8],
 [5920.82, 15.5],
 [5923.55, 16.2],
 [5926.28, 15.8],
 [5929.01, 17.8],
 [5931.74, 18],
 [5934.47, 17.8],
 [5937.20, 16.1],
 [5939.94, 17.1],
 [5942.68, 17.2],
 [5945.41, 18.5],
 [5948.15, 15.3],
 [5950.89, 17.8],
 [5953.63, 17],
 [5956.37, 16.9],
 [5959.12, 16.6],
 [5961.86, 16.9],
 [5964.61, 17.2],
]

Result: 3.0 angstrom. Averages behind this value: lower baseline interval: 16.5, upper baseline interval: 17.2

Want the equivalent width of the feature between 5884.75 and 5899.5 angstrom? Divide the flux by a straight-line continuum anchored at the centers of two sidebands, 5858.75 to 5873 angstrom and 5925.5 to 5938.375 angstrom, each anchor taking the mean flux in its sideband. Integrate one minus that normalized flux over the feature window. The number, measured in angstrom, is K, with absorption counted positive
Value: 3.1 angstrom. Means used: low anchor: 16.8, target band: 13.4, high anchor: 17.2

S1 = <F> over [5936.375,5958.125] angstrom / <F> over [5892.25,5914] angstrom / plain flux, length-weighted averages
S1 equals 1.1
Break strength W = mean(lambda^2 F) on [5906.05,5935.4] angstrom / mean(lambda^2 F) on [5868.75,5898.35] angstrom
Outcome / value 1.1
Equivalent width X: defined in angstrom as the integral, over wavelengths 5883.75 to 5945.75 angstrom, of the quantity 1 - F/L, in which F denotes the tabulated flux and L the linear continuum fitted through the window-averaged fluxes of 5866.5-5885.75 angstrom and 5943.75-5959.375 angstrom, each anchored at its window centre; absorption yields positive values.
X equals 2.86 angstrom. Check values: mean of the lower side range 16.1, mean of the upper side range 17.1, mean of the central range 15.9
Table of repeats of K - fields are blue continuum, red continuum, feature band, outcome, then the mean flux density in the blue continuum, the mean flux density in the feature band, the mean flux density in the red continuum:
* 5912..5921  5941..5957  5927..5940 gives -0.3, 16.6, 17.3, 17.1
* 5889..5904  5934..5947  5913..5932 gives -1.0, 13.7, 16.6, 17.3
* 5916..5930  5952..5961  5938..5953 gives -0.4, 16.4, 17.1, 16.9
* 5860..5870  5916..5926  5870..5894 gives 2.2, 16.7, 15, 16.2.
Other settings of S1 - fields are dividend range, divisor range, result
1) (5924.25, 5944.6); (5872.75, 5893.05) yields 1.15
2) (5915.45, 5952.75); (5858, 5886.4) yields 1.04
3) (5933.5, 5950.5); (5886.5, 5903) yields 1.25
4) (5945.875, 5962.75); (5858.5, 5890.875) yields 1.06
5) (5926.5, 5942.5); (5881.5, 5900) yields 1.26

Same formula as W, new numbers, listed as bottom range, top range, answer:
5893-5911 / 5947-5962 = 1.14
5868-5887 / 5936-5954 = 1.09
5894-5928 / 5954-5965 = 1.09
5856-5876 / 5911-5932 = 1.01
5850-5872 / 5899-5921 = 0.99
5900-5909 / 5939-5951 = 1.09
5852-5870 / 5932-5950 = 1.06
